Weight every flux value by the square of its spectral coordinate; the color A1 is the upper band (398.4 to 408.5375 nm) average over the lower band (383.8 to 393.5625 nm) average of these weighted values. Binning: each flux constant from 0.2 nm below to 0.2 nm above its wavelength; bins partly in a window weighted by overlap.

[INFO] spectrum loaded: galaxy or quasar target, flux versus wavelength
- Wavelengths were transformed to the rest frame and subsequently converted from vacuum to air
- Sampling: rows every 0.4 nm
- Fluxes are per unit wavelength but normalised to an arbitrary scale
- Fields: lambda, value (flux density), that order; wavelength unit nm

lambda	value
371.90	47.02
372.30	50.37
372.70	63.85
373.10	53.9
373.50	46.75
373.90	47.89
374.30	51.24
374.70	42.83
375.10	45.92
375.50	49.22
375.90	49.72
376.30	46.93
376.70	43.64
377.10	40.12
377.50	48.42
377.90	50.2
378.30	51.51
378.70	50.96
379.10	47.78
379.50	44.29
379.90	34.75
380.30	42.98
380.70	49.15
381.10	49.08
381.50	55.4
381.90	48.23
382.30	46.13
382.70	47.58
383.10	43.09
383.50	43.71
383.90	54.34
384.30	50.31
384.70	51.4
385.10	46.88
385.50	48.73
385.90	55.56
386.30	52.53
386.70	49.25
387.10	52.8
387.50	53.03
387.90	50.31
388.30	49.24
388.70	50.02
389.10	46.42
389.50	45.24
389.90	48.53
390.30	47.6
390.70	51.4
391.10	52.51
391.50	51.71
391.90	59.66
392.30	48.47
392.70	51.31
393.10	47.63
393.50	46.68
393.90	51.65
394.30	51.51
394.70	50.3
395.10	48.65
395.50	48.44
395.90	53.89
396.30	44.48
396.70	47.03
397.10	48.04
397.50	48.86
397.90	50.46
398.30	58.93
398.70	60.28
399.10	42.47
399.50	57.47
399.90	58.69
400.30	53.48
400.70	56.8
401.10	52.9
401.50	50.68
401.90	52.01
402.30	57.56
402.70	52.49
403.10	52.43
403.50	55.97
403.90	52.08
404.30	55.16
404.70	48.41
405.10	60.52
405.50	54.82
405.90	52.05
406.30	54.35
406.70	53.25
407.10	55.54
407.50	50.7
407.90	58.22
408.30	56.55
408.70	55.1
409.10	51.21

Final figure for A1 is 1.16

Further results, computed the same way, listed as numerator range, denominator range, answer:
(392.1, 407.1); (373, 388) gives 1.19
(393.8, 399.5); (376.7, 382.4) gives 1.18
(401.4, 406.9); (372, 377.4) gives 1.29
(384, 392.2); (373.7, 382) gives 1.13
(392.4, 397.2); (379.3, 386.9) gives 1.08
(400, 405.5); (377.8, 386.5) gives 1.24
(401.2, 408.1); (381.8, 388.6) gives 1.20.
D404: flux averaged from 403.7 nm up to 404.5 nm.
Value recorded 53.6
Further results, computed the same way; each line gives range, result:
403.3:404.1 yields 54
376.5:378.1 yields 45.6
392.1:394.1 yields 49.1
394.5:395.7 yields 49.1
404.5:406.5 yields 54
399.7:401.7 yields 54.5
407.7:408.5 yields 57.4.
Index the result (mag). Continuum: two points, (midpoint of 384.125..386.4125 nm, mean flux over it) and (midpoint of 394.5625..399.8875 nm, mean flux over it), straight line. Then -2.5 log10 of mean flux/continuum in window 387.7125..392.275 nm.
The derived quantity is 0.02 mag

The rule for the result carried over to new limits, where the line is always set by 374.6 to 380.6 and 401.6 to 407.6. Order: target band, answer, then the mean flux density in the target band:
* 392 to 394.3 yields 0.02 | 49.8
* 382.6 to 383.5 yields 0.07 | 44.7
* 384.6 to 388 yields -0.06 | 51.2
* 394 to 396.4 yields 0.03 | 49.8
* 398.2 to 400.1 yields -0.06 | 55.4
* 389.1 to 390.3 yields 0.06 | 46.9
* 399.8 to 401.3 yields -0.05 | 55.3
